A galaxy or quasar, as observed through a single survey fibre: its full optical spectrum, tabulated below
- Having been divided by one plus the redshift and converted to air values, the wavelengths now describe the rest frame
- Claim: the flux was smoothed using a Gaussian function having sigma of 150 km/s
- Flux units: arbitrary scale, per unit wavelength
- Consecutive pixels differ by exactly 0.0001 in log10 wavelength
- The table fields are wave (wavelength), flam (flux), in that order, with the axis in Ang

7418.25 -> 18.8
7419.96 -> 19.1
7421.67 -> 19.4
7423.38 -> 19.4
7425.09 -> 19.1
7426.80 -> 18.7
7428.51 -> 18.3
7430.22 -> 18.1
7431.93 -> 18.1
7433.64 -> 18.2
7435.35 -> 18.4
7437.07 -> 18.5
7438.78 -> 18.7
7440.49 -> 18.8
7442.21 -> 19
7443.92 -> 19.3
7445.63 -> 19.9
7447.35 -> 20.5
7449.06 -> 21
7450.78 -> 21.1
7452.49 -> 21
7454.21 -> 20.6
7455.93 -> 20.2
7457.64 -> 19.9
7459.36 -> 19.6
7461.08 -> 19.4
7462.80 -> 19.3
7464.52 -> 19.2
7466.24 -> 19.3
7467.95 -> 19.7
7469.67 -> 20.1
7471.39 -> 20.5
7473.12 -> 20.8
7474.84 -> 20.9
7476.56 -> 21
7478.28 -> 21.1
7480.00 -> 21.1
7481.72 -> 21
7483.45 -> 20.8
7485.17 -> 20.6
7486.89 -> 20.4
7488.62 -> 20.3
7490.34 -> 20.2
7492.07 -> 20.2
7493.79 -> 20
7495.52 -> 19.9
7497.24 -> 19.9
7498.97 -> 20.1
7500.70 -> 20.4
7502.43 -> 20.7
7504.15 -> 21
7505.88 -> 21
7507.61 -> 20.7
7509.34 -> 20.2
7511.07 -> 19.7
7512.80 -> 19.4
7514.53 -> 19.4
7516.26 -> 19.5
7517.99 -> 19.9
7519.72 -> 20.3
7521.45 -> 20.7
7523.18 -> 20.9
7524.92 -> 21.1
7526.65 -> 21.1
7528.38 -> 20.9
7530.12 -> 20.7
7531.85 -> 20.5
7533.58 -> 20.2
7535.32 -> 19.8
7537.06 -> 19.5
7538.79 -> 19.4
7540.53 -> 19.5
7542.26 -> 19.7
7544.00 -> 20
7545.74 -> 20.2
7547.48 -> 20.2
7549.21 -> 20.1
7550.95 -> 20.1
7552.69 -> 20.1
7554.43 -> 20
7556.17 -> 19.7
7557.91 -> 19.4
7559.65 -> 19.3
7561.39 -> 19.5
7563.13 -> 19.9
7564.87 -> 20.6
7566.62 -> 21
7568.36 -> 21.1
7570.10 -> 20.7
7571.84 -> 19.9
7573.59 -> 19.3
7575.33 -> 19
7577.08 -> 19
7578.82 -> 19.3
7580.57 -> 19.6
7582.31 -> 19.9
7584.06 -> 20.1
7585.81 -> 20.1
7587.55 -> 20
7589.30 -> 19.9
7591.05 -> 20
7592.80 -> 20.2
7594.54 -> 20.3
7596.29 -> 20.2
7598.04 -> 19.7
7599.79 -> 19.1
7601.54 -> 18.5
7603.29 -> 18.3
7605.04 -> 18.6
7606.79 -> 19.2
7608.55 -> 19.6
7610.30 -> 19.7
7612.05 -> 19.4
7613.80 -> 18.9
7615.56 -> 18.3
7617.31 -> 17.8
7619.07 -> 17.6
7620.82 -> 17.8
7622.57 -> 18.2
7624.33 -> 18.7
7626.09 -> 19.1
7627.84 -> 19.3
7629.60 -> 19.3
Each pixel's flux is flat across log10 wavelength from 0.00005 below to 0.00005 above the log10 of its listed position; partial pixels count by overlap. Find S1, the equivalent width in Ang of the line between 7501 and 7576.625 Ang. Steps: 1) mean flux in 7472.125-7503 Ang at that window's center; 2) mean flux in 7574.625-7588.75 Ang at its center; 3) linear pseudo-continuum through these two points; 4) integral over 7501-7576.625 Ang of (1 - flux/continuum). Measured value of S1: -0.4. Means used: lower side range 20.5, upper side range 19.6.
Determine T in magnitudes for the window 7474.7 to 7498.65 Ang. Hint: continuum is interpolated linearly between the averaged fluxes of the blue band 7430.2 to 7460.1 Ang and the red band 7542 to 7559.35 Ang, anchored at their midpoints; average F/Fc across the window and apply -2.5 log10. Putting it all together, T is -0.04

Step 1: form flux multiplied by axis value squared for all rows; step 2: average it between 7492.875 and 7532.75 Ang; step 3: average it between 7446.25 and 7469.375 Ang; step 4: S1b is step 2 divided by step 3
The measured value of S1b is 1.0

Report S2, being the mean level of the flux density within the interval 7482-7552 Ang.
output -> 20.2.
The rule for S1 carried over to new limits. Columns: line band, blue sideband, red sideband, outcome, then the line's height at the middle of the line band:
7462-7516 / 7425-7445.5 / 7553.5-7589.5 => -3.28 Ang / 19.1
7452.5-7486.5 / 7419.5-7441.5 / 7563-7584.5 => -2.27 Ang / 19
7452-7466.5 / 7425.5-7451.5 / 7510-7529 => -0.32 Ang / 19.4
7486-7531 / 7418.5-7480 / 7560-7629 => -1.83 Ang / 19.5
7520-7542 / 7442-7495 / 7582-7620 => -0.57 Ang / 19.8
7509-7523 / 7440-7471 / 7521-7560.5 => 0.10 Ang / 20.1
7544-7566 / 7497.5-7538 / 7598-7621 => -0.29 Ang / 19.7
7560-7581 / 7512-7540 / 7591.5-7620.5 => -0.35 Ang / 19.6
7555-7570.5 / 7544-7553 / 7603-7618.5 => -0.22 Ang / 19.8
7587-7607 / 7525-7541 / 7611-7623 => -0.77 Ang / 18.8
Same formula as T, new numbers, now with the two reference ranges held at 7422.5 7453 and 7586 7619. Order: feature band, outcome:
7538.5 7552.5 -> -0.037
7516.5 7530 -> -0.076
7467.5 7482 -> -0.080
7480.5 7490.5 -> -0.074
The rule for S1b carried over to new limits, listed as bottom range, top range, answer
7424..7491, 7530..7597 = 1.04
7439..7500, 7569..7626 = 0.99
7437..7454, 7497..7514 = 1.04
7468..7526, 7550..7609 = 0.99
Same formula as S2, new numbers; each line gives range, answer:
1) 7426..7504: 19.9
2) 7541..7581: 19.9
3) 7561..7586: 19.9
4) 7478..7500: 20.4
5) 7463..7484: 20.4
